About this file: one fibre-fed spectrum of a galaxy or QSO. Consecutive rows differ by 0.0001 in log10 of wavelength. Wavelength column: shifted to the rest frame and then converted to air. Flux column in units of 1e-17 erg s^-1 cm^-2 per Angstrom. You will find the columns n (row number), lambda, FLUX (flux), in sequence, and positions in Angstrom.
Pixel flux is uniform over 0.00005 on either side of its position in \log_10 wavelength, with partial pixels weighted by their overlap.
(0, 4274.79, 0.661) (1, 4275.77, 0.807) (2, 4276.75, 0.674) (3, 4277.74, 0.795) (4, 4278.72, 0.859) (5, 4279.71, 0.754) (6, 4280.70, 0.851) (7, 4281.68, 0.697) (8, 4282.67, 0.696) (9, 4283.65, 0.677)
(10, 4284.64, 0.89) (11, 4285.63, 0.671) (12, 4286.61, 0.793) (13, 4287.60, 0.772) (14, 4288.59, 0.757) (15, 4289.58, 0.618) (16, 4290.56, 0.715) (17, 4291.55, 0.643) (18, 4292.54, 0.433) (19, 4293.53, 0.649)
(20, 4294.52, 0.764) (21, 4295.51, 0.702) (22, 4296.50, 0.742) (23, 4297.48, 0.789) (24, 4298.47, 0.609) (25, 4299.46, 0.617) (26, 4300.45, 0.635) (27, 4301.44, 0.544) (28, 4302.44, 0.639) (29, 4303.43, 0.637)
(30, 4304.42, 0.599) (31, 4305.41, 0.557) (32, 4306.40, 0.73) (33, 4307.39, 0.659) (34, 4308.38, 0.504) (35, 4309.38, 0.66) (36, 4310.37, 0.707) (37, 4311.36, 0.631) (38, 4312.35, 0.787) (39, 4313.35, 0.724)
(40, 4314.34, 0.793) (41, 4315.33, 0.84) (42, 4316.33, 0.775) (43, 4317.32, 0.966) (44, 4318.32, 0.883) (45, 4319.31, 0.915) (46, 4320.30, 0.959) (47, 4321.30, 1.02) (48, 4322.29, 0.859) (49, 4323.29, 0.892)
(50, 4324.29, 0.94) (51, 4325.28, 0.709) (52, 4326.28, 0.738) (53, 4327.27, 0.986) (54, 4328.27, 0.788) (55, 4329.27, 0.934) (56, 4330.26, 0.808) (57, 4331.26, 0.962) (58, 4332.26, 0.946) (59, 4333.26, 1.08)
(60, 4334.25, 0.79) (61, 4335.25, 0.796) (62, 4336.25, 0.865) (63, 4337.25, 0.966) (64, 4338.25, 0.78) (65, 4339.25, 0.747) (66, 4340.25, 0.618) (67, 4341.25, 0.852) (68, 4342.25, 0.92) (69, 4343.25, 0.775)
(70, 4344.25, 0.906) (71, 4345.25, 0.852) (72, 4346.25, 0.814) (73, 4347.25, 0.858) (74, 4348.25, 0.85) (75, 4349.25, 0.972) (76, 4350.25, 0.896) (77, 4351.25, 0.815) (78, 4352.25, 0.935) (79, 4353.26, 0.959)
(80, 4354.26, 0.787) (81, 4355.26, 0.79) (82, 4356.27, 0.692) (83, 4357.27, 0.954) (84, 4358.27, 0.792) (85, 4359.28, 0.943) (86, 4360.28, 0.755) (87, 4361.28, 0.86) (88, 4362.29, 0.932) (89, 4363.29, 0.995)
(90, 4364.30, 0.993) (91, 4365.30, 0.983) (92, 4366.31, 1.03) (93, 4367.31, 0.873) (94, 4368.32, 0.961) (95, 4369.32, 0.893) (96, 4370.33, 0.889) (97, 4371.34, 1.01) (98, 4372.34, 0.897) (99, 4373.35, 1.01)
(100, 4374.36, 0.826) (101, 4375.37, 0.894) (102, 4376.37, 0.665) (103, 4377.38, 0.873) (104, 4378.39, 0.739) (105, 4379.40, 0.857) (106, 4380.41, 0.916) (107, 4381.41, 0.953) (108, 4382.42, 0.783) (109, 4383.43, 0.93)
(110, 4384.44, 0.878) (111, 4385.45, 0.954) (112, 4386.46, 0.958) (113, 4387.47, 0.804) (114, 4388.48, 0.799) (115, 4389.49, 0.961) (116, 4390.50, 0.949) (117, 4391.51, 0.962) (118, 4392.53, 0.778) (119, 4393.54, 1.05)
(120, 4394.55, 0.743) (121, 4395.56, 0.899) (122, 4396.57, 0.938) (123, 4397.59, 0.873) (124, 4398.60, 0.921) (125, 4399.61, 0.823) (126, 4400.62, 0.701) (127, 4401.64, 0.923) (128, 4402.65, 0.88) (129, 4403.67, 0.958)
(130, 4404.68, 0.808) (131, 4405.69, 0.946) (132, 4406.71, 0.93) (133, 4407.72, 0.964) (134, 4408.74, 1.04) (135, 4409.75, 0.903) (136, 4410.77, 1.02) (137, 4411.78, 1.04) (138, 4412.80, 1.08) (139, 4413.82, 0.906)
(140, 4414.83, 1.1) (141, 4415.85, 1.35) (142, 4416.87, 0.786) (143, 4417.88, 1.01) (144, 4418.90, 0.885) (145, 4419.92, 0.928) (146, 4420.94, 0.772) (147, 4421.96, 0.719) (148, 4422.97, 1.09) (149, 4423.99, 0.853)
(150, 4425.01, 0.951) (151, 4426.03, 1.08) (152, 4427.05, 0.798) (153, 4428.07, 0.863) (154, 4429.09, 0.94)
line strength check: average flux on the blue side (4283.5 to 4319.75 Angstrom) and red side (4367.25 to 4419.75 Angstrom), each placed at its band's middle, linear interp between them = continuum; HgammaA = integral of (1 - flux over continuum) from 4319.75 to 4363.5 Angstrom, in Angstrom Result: -3.9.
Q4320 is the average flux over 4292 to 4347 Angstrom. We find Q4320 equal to 0.779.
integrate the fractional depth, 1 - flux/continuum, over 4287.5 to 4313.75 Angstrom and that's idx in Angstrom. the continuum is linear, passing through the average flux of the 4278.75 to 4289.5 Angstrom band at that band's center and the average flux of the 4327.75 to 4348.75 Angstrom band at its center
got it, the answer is 4.2 Angstrom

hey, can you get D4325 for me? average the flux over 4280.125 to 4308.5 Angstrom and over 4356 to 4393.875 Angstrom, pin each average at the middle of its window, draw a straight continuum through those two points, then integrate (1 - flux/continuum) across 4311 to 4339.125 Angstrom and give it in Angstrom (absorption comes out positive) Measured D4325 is -3.7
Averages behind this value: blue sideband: 0.678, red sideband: 0.895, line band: 0.861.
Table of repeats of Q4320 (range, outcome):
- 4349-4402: 0.886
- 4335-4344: 0.816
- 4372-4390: 0.872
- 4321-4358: 0.86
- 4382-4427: 0.922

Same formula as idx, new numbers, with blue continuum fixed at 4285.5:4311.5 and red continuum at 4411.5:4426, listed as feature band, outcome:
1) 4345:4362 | -1.2 Angstrom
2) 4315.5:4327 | -2.6 Angstrom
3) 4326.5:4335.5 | -1.9 Angstrom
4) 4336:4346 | -0.8 Angstrom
